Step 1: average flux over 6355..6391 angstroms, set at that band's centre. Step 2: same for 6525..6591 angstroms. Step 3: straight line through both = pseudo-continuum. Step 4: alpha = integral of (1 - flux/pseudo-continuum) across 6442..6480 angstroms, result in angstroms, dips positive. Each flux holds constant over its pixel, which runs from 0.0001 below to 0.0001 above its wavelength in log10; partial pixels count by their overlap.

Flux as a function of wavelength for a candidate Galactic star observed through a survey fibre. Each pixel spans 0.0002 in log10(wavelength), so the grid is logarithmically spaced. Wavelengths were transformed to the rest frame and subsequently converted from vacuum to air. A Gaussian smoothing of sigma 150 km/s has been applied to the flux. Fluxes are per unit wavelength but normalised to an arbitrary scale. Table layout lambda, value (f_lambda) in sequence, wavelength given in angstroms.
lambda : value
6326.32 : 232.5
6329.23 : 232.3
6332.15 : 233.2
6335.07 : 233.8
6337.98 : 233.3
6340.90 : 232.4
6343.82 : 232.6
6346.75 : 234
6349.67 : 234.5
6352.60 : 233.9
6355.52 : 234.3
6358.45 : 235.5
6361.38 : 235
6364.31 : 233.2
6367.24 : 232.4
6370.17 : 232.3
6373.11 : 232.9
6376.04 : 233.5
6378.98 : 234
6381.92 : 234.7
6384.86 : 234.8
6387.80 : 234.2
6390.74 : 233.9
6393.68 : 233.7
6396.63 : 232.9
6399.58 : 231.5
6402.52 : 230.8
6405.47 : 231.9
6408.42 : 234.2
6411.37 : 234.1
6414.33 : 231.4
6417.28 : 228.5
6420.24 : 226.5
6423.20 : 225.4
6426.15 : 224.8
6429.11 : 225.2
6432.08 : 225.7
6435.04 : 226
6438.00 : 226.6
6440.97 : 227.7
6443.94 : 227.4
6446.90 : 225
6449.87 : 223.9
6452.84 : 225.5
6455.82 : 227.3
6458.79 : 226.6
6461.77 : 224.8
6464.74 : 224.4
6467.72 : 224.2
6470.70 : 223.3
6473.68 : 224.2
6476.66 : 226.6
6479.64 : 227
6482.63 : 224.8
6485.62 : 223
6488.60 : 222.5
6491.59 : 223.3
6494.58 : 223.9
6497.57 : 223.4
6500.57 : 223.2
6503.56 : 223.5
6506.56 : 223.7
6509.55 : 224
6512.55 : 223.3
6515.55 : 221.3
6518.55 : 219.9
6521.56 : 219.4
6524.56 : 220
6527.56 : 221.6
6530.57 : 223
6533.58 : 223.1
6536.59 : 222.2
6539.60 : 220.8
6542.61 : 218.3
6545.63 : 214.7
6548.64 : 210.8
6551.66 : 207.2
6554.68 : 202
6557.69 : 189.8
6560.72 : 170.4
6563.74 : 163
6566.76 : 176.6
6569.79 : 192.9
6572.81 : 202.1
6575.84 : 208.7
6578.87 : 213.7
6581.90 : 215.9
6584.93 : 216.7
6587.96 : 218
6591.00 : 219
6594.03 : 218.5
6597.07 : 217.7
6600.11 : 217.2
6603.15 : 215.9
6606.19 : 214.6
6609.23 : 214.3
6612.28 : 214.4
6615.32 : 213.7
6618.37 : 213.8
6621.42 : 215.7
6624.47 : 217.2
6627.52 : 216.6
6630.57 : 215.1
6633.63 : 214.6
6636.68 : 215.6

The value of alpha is -0.8 angstroms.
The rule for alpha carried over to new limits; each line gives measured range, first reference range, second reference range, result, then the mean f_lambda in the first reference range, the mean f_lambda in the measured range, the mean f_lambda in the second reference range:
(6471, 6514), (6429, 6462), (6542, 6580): -2.0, 226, 224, 197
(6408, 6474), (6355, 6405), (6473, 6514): 0.5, 233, 227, 224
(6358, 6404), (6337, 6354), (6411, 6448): -0.5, 233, 233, 227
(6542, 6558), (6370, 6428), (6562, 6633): 0.6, 232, 208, 210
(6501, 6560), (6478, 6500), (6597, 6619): 1.1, 224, 217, 215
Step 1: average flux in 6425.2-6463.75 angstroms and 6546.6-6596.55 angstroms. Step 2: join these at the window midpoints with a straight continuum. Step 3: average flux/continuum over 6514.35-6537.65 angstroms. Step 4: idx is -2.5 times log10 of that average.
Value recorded -0.054 mag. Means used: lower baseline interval 226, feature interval 221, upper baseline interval 202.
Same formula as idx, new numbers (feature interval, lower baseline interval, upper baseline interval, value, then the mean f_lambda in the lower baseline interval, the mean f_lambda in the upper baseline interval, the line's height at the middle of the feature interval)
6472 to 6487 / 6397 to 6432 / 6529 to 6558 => -0.02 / 229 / 214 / 222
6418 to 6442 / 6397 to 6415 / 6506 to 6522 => 0.02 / 232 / 222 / 230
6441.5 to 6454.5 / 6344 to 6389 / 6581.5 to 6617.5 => 0.01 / 234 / 216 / 228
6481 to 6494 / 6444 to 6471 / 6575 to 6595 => 0.00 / 225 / 216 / 223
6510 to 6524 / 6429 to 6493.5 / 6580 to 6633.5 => 0.00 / 225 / 216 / 222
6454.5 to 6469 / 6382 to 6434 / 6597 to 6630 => 0.01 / 231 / 215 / 227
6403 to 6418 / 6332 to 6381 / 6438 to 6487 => -0.01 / 234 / 225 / 229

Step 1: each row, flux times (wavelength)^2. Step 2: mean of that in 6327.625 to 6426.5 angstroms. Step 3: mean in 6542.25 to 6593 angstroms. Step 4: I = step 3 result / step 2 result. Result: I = 0.9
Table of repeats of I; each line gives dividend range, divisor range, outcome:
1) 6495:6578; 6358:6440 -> 0.95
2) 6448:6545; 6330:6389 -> 1.00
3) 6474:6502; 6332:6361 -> 1.00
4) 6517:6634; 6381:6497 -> 0.97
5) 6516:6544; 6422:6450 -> 1.01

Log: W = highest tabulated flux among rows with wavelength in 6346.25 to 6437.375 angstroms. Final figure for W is 235.5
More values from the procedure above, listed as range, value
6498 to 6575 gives 224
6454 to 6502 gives 227.3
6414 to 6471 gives 231.4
